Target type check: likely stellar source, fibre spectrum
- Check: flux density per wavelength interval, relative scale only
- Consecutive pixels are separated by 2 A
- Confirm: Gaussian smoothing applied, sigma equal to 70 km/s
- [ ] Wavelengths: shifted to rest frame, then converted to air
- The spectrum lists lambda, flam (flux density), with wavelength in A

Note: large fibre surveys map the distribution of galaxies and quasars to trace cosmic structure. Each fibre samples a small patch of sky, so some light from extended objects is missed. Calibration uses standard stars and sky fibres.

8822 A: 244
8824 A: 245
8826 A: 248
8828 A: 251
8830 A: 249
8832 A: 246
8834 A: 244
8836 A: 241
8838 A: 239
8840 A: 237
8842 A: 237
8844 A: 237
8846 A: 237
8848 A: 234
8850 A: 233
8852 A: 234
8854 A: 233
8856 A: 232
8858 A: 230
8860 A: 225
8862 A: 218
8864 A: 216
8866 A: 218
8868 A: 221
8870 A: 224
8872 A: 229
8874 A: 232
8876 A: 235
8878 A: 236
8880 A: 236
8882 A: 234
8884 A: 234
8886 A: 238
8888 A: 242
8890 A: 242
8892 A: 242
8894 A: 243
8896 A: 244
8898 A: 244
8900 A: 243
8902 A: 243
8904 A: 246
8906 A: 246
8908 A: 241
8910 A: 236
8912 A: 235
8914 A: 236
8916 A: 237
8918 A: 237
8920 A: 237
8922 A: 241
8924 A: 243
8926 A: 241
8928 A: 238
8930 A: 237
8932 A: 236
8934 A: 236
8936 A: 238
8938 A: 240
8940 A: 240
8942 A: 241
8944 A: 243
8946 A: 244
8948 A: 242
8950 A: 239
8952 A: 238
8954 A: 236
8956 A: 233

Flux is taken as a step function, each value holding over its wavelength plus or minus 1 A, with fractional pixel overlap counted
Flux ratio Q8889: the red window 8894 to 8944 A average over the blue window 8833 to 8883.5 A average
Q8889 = 1.04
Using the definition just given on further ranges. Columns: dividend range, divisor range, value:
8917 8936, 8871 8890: 1.01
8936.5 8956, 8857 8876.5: 1.07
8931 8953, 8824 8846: 0.99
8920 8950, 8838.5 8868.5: 1.04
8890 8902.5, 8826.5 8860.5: 1.02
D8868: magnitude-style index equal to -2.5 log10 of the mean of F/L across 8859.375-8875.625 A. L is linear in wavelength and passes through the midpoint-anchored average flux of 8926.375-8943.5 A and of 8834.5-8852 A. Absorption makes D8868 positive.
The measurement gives 0.07 mag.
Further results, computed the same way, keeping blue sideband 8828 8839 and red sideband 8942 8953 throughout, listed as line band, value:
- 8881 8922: 0.01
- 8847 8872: 0.08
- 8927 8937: 0.02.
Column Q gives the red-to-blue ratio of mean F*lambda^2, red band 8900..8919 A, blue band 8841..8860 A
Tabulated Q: 1.0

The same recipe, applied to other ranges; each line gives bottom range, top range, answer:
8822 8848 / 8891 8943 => 1.01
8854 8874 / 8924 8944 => 1.08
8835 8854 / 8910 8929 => 1.02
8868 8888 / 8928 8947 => 1.04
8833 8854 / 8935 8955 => 1.04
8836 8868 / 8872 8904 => 1.04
